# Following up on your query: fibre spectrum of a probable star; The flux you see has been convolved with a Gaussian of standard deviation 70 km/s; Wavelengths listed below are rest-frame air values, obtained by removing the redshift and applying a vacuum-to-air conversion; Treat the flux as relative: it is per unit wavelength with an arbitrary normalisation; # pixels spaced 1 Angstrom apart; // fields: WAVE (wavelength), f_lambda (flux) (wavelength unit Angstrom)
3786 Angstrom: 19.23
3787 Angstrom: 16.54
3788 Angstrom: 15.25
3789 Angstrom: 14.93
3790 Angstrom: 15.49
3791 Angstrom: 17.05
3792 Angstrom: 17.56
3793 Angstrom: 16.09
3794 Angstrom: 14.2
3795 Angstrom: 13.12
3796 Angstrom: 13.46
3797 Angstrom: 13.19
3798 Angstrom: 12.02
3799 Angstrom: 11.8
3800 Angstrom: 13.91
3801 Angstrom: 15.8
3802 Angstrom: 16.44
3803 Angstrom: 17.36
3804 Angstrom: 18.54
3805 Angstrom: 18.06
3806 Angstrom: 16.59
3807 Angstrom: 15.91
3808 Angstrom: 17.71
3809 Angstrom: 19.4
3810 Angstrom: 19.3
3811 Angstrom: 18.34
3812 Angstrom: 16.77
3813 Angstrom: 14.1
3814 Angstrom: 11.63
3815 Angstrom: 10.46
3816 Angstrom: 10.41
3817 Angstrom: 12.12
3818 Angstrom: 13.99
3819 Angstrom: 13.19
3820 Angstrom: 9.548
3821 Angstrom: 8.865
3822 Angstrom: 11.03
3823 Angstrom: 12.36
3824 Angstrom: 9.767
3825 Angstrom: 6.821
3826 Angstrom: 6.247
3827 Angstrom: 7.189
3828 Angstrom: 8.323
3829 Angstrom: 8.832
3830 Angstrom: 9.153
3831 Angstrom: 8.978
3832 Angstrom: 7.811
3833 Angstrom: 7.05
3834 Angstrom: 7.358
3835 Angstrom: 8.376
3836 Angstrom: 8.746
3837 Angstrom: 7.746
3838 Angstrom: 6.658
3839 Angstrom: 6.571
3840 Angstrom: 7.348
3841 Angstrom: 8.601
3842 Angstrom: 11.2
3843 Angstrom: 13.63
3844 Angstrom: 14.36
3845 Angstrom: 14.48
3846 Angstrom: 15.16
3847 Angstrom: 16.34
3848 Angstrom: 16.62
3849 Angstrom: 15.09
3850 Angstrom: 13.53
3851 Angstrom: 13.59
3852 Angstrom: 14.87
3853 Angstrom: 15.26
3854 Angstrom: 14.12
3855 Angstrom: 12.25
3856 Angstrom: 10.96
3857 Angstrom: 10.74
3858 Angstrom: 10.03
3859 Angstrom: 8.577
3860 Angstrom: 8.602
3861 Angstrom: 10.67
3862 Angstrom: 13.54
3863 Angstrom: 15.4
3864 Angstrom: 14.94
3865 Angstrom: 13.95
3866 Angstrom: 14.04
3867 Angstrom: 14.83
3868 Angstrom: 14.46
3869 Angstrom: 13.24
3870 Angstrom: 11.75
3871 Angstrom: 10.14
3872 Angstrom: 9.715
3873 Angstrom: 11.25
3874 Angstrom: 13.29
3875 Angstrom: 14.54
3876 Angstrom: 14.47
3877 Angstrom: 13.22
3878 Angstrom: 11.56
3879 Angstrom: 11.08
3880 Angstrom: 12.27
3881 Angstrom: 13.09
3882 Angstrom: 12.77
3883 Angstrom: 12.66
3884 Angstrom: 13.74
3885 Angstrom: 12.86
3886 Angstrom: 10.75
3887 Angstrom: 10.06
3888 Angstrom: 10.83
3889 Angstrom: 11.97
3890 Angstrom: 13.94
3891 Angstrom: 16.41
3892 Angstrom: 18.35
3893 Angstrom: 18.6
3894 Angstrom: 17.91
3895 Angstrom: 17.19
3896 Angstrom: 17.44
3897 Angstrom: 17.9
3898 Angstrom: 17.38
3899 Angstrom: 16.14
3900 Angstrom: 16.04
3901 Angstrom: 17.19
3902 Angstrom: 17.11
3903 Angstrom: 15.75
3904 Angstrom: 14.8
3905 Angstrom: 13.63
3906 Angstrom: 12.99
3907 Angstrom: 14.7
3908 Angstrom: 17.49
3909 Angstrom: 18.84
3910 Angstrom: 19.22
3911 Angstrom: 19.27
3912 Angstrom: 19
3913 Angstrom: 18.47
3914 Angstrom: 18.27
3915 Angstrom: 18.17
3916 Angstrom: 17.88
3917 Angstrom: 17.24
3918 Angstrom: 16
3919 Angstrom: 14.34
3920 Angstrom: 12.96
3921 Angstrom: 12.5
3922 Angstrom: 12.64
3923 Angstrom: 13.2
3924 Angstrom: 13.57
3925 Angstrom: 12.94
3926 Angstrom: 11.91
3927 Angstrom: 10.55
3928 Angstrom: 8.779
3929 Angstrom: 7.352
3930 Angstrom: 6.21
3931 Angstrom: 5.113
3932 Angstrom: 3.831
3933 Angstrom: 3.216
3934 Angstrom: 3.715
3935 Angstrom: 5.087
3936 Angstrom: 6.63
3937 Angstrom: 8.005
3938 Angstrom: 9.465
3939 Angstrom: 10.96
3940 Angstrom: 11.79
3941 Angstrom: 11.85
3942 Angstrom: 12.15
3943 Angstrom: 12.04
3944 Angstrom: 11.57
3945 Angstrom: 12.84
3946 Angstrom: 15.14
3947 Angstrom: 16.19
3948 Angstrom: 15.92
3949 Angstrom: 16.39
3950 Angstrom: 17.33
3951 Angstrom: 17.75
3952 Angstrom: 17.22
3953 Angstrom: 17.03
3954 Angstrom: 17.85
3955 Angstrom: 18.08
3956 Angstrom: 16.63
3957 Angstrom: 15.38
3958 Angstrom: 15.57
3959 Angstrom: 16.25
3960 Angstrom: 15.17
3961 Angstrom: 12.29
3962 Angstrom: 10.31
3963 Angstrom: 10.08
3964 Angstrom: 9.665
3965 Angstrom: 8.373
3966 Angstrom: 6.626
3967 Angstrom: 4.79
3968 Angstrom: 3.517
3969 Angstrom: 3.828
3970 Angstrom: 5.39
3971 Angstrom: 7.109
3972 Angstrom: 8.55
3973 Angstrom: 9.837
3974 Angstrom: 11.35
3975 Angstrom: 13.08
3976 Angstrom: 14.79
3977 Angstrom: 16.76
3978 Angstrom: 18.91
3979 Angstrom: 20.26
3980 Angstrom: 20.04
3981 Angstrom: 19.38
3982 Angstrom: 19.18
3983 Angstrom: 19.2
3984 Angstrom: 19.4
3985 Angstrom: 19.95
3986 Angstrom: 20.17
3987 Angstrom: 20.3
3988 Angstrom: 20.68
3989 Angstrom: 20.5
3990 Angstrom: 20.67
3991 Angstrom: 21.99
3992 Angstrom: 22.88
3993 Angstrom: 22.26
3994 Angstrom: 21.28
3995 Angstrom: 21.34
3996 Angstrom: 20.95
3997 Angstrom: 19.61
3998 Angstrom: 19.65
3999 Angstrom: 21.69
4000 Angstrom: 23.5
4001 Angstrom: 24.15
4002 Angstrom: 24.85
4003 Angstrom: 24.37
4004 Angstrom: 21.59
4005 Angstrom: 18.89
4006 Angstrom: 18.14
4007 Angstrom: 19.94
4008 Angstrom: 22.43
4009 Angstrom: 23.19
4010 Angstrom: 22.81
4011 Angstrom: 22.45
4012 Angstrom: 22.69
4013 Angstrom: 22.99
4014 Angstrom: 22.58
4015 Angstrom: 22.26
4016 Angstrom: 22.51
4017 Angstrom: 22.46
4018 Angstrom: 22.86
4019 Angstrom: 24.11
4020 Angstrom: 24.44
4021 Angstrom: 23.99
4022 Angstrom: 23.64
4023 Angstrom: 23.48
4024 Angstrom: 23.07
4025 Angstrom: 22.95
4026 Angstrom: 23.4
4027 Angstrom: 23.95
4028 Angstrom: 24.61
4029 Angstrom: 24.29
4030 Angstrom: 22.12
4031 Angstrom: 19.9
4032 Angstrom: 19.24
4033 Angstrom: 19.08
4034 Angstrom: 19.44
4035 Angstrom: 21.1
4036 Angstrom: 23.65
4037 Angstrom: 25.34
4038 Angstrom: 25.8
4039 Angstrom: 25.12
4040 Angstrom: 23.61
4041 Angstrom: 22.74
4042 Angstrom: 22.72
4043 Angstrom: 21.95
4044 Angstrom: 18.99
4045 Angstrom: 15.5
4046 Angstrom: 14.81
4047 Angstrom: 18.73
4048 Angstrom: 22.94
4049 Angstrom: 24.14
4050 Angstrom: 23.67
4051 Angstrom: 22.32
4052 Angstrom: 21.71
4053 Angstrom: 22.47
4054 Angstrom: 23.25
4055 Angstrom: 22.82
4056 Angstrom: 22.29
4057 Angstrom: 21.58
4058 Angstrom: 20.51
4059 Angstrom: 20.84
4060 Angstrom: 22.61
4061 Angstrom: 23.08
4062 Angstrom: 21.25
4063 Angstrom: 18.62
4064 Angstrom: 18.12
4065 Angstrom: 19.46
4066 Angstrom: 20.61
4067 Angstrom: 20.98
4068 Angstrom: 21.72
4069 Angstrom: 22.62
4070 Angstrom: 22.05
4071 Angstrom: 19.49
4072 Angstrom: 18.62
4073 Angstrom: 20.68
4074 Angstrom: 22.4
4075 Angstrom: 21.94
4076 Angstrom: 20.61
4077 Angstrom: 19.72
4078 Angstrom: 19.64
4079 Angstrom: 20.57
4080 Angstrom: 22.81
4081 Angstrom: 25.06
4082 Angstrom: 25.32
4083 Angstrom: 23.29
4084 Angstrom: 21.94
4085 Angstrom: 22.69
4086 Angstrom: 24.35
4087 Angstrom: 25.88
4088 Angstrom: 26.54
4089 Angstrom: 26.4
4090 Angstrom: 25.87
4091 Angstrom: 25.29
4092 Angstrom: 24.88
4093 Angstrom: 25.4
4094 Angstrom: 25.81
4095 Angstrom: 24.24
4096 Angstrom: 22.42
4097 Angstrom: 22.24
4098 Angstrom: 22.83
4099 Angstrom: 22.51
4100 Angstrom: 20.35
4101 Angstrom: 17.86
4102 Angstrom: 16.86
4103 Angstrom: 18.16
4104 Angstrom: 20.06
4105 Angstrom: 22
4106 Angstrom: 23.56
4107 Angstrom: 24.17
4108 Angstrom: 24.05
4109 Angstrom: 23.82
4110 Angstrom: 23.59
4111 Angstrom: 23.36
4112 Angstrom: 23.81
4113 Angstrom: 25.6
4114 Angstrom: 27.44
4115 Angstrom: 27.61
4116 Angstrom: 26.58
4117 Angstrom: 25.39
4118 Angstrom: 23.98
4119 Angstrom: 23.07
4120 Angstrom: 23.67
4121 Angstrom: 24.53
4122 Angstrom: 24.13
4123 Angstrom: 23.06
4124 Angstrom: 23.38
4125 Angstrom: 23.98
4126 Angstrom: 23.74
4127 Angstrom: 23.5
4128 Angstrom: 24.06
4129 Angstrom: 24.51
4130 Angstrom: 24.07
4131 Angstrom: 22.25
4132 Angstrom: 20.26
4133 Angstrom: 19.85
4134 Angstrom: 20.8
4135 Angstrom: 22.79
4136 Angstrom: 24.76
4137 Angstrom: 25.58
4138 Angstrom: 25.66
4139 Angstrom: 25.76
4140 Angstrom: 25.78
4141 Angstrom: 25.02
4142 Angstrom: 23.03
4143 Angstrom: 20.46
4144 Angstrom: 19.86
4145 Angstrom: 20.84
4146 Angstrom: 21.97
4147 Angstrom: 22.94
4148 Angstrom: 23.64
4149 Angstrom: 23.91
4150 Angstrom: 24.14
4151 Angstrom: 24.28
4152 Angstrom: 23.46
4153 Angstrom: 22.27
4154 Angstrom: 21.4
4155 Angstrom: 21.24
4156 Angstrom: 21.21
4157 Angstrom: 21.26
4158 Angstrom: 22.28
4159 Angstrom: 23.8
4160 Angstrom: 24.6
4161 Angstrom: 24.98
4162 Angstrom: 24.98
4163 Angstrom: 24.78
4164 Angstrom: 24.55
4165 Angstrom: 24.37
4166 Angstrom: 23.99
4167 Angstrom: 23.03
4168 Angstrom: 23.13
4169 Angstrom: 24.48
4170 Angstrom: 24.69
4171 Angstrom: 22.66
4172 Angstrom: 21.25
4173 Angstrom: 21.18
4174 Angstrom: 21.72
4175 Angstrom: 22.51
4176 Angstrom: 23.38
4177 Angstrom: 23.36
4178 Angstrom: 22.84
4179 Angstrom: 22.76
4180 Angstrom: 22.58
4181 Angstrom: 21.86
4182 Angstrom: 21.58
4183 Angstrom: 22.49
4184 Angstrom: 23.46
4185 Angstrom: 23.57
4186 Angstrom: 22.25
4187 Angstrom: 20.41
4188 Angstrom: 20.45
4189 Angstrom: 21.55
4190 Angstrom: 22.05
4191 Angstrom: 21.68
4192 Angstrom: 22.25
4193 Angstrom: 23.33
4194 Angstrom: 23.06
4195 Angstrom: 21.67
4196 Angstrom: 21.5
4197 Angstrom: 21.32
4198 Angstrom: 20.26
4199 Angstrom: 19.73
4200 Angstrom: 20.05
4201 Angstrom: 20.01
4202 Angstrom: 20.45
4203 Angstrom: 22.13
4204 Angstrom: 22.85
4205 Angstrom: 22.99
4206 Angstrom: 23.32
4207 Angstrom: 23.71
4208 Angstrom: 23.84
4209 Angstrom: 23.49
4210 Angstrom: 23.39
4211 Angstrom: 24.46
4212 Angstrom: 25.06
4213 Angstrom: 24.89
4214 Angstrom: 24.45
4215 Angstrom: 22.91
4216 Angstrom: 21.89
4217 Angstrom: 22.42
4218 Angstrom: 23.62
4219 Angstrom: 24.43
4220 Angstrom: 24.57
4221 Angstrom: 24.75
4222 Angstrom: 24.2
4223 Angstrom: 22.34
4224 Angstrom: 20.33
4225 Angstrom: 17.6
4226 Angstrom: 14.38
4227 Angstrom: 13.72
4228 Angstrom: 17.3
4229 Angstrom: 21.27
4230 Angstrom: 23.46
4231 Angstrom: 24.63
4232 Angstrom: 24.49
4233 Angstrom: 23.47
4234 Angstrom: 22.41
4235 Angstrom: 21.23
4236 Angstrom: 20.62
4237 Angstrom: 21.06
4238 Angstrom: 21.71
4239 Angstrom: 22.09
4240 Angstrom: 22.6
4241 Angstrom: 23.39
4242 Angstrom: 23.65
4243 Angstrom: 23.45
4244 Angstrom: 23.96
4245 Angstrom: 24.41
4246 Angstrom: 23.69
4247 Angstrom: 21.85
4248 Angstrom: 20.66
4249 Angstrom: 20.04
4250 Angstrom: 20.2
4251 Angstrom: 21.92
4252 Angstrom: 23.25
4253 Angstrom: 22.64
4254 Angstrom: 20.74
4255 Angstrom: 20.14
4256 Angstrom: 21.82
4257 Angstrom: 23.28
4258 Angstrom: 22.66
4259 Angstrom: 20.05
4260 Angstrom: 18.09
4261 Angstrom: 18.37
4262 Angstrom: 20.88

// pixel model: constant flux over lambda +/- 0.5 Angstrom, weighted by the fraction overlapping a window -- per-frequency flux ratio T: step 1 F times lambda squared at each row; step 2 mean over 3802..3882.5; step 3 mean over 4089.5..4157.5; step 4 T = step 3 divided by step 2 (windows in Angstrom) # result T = 2.18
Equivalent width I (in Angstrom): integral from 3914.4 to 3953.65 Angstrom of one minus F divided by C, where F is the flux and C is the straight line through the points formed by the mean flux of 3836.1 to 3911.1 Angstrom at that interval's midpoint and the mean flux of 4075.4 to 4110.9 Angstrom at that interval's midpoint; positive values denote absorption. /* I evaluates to 10.0 Angstrom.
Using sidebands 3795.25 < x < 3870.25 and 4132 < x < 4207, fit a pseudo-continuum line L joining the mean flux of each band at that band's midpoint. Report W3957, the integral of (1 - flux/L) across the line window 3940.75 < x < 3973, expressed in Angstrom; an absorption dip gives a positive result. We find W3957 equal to 7.4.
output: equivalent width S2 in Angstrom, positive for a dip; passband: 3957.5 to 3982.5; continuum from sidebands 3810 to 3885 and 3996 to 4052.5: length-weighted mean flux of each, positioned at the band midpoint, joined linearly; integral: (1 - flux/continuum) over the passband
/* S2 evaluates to 9.2 Angstrom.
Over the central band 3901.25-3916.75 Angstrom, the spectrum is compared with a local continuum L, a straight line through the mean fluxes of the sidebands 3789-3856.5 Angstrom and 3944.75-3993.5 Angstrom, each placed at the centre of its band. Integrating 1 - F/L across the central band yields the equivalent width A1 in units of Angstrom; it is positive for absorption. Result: -3.16 Angstrom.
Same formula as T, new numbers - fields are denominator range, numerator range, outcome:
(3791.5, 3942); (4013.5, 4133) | 1.95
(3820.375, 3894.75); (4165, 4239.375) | 2.22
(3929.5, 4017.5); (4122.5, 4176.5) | 1.59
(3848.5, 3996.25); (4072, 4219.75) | 1.84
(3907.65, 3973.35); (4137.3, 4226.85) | 2.07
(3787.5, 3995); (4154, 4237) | 1.92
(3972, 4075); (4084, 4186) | 1.16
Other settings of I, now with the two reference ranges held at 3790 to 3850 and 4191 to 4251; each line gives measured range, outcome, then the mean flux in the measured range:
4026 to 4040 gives -4.0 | 22.7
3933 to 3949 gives 4.8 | 10.8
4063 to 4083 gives -2.7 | 21.2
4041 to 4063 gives -3.9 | 21.3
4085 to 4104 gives -4.0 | 23.1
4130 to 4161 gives -3.9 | 22.9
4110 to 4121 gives -3.0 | 25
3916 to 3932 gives 3.6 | 11.6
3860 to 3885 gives 1.7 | 12.9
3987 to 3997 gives -2.7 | 21.3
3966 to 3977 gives 5.2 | 8.54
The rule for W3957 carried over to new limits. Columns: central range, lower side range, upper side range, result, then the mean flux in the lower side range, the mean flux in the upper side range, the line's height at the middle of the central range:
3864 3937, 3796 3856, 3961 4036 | 8.0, 12.4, 18.9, 15.2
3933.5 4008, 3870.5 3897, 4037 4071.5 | 9.5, 13.5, 21.5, 17.6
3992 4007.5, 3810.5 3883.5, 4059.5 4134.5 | -2.6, 11.7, 22.8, 18.4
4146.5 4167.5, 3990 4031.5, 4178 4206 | -1.4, 22.4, 21.8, 21.9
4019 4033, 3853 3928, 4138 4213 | -3.6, 14.2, 22.7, 18.2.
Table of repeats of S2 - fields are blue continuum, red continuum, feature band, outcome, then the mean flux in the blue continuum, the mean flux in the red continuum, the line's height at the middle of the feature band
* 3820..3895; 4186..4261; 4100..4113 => -2.16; 11.9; 22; 18.7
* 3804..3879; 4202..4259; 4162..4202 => -2.60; 12.1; 22.3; 21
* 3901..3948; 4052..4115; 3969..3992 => -0.36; 12.8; 22.4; 16.2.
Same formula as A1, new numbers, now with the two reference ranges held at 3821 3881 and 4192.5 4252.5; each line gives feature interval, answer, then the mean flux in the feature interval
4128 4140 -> -2.3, 23.4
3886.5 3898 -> -2.7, 15.6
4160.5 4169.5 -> -1.7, 24.3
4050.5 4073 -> -4.8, 21.2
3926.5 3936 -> 5.3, 6.02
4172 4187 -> -1.1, 22.4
